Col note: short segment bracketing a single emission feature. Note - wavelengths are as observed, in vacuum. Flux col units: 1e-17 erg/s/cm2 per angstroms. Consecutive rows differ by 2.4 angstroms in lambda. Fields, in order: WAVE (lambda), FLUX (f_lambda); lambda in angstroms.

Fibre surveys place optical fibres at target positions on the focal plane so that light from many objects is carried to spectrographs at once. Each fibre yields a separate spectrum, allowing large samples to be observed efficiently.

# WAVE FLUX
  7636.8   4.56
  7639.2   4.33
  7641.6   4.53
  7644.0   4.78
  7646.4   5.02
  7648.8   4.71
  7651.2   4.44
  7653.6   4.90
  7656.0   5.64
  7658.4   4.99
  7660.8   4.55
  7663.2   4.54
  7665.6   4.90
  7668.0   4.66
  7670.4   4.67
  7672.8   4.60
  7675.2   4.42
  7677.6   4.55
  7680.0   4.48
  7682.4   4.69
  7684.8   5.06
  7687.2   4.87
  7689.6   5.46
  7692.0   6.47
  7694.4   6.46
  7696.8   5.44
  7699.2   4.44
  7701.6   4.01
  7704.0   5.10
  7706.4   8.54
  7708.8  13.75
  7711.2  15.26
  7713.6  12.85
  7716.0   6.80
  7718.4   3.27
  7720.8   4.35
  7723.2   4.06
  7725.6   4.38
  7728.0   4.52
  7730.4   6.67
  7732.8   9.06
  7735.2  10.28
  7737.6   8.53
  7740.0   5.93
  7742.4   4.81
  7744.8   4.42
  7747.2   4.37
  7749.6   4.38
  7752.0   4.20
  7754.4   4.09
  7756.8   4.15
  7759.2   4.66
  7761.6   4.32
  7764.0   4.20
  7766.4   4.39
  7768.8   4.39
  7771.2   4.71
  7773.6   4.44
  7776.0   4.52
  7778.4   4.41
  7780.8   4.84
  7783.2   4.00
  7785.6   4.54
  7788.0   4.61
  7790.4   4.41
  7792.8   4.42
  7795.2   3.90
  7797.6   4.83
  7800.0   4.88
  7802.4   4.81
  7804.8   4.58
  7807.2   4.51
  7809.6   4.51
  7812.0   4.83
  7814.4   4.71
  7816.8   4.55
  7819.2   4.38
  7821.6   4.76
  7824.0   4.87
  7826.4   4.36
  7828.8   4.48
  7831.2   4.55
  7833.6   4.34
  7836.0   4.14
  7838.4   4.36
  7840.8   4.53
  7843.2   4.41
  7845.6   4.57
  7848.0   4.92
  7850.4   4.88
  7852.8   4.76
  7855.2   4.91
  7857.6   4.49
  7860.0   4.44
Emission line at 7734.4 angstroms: [N II] 6583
